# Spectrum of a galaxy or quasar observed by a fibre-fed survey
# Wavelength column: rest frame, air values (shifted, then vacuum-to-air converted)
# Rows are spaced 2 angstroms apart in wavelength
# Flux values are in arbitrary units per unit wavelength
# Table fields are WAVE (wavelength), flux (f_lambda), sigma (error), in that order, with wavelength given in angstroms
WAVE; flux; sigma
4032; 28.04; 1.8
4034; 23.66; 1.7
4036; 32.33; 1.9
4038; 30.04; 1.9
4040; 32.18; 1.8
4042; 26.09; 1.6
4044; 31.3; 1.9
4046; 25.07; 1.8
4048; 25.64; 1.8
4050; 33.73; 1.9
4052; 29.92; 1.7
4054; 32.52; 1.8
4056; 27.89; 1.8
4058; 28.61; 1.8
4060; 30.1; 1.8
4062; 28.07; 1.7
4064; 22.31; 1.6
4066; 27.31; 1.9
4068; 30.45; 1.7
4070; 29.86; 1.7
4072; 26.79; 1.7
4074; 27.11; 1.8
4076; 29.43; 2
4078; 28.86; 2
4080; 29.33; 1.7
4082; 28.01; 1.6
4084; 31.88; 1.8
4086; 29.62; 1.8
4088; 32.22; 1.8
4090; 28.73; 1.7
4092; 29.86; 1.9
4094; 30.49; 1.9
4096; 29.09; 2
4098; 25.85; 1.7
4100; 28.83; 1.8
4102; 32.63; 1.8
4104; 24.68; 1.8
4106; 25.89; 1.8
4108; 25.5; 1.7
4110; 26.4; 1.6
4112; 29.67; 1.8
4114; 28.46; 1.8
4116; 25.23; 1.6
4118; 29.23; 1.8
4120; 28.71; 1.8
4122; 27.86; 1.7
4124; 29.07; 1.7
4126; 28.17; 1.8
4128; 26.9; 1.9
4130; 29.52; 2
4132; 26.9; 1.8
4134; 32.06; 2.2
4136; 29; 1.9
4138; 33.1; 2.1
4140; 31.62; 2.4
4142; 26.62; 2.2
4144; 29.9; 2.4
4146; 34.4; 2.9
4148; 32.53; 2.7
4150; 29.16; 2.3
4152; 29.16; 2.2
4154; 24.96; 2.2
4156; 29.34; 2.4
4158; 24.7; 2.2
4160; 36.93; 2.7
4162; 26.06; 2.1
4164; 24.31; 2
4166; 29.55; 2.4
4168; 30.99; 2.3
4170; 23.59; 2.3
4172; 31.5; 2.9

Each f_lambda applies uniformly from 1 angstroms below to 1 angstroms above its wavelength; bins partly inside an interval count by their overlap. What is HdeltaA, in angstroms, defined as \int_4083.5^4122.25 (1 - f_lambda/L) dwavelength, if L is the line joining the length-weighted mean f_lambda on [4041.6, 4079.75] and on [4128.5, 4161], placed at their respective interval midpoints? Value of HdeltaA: 1.0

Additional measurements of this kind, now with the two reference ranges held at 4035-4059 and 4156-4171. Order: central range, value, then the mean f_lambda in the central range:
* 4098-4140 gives 0.39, 28.4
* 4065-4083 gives 0.42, 28.6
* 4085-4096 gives -0.39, 30.1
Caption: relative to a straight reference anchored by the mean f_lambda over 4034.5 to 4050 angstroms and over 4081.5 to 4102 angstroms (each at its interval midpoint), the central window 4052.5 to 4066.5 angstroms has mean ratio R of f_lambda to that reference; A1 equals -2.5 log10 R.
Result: 0.04 mag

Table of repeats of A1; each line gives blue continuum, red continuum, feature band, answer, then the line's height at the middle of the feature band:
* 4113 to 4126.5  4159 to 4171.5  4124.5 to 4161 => -0.05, 28.4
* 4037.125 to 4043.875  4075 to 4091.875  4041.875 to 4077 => 0.04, 29.7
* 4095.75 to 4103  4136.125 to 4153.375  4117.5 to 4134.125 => 0.05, 30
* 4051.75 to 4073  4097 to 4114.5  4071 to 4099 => -0.04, 28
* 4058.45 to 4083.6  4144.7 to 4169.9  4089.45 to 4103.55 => -0.03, 28.5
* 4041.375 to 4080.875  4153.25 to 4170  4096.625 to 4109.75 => 0.04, 28.4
